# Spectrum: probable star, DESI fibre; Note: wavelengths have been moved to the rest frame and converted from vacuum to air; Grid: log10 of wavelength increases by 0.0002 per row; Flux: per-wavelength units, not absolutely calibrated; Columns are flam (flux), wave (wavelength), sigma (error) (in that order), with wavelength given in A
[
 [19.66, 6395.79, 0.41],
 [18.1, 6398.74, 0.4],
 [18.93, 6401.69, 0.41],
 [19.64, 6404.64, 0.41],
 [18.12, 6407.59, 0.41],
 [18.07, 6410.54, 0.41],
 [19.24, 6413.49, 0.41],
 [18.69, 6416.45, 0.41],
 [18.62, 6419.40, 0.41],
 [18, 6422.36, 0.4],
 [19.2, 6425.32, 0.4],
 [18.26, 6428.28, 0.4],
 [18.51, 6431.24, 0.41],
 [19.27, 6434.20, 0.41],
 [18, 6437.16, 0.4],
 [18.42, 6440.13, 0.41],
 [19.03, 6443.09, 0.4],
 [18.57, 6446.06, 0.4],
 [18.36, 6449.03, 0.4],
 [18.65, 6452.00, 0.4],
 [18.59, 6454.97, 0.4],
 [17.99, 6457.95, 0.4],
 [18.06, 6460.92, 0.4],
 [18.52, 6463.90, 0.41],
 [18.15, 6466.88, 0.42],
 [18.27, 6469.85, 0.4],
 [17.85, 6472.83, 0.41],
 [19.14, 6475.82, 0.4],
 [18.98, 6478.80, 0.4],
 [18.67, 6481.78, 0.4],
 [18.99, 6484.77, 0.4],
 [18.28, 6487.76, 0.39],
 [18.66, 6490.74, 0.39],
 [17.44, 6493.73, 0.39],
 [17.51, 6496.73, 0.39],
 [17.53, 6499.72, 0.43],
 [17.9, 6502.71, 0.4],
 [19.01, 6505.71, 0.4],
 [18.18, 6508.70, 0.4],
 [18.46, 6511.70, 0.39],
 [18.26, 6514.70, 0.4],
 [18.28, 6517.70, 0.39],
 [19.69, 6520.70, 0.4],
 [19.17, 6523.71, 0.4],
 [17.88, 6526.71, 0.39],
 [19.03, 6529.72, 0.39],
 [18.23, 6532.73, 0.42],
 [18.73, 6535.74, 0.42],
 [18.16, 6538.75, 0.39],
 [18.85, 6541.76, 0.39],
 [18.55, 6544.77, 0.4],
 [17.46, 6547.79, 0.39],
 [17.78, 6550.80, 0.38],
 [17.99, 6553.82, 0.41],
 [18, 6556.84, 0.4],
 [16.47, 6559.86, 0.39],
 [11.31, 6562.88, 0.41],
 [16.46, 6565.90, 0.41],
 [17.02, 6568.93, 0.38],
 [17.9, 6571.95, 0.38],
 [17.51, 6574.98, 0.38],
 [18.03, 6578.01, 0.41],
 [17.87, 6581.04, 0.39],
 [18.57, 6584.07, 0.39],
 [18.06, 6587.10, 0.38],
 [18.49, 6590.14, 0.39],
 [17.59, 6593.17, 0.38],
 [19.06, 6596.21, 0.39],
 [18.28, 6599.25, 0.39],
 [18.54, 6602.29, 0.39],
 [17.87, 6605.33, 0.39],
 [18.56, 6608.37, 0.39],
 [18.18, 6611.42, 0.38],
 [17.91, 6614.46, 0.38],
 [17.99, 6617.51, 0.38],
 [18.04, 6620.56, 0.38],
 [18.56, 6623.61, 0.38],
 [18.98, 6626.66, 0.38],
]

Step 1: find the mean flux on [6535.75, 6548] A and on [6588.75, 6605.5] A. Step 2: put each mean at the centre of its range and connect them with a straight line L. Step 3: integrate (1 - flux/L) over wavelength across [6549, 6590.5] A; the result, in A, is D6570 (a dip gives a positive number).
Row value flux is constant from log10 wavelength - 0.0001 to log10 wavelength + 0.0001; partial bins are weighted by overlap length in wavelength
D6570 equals 2.6 A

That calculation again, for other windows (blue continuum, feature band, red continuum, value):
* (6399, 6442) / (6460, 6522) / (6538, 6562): -0.80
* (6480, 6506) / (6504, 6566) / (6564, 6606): 0.42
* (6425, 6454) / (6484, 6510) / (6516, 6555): 0.52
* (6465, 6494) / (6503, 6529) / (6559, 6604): -0.70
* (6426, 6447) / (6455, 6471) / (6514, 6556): 0.28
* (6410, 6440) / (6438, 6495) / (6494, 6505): -1.11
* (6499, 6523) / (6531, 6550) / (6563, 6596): -0.27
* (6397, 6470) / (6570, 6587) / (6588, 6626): 0.33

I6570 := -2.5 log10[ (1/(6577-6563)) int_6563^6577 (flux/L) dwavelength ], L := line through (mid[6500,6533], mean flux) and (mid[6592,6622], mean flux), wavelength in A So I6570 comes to 0.10 mag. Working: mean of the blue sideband 18.5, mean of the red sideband 18.2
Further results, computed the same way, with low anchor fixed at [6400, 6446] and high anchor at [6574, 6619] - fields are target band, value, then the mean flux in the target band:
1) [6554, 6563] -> 0.13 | 16.3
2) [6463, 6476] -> 0.01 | 18.3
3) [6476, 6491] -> -0.02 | 18.8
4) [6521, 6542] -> -0.02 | 18.6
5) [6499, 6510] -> 0.01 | 18.2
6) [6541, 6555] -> 0.01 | 18.1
